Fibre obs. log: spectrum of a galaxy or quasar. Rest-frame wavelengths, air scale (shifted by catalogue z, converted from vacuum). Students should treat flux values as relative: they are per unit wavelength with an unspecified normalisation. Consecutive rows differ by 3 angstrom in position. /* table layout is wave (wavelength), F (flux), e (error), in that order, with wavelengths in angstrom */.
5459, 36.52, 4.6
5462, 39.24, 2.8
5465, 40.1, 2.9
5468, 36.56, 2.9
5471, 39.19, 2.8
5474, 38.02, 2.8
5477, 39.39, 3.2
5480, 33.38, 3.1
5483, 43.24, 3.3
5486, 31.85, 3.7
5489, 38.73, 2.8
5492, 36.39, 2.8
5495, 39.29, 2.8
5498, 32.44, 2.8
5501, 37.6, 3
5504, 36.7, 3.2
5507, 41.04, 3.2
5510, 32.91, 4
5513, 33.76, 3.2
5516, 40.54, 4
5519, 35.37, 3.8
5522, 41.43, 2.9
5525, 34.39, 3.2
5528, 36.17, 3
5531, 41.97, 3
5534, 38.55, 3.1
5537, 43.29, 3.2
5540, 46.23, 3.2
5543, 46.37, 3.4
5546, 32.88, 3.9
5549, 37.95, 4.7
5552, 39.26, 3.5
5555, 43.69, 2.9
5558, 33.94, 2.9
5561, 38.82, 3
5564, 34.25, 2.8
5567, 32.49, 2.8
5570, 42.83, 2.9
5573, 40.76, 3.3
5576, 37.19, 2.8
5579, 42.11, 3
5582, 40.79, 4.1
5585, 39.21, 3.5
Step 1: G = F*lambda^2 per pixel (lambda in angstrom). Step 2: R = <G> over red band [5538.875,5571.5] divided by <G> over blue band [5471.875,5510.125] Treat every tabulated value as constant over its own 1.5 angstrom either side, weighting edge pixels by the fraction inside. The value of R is 1.07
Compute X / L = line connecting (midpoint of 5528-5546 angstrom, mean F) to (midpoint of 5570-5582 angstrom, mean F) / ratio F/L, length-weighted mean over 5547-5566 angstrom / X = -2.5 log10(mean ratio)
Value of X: 0.09 mag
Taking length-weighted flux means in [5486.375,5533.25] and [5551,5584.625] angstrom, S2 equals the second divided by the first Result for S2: 1.04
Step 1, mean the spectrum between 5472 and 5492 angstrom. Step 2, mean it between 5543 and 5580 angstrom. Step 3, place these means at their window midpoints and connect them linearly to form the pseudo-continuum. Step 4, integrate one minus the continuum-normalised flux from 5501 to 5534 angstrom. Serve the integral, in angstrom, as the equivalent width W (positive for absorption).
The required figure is 0.3 angstrom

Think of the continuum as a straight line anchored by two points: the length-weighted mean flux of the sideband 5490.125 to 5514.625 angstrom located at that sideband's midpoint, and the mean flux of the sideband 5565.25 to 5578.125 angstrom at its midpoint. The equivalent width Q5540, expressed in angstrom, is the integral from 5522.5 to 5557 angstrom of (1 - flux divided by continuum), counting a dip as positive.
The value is -2.4 angstrom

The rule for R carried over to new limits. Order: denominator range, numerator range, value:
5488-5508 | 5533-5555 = 1.11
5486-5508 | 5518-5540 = 1.08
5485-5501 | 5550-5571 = 1.07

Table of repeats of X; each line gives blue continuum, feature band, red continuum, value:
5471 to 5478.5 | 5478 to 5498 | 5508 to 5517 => 0.026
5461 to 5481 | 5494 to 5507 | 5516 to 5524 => 0.041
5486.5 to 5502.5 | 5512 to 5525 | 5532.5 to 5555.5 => 0.033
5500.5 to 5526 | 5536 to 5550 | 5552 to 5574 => -0.101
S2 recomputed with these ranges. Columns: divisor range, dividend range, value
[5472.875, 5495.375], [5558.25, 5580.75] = 1.02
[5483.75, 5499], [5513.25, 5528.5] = 1.03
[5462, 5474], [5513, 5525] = 0.98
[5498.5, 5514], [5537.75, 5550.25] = 1.13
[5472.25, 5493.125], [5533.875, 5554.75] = 1.10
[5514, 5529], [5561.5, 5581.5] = 1.02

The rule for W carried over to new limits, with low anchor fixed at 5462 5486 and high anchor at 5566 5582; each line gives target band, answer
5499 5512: 0.6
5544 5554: 0.4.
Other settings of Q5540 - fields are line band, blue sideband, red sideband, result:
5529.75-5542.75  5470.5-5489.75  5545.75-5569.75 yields -2.0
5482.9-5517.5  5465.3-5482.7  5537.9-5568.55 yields 1.2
